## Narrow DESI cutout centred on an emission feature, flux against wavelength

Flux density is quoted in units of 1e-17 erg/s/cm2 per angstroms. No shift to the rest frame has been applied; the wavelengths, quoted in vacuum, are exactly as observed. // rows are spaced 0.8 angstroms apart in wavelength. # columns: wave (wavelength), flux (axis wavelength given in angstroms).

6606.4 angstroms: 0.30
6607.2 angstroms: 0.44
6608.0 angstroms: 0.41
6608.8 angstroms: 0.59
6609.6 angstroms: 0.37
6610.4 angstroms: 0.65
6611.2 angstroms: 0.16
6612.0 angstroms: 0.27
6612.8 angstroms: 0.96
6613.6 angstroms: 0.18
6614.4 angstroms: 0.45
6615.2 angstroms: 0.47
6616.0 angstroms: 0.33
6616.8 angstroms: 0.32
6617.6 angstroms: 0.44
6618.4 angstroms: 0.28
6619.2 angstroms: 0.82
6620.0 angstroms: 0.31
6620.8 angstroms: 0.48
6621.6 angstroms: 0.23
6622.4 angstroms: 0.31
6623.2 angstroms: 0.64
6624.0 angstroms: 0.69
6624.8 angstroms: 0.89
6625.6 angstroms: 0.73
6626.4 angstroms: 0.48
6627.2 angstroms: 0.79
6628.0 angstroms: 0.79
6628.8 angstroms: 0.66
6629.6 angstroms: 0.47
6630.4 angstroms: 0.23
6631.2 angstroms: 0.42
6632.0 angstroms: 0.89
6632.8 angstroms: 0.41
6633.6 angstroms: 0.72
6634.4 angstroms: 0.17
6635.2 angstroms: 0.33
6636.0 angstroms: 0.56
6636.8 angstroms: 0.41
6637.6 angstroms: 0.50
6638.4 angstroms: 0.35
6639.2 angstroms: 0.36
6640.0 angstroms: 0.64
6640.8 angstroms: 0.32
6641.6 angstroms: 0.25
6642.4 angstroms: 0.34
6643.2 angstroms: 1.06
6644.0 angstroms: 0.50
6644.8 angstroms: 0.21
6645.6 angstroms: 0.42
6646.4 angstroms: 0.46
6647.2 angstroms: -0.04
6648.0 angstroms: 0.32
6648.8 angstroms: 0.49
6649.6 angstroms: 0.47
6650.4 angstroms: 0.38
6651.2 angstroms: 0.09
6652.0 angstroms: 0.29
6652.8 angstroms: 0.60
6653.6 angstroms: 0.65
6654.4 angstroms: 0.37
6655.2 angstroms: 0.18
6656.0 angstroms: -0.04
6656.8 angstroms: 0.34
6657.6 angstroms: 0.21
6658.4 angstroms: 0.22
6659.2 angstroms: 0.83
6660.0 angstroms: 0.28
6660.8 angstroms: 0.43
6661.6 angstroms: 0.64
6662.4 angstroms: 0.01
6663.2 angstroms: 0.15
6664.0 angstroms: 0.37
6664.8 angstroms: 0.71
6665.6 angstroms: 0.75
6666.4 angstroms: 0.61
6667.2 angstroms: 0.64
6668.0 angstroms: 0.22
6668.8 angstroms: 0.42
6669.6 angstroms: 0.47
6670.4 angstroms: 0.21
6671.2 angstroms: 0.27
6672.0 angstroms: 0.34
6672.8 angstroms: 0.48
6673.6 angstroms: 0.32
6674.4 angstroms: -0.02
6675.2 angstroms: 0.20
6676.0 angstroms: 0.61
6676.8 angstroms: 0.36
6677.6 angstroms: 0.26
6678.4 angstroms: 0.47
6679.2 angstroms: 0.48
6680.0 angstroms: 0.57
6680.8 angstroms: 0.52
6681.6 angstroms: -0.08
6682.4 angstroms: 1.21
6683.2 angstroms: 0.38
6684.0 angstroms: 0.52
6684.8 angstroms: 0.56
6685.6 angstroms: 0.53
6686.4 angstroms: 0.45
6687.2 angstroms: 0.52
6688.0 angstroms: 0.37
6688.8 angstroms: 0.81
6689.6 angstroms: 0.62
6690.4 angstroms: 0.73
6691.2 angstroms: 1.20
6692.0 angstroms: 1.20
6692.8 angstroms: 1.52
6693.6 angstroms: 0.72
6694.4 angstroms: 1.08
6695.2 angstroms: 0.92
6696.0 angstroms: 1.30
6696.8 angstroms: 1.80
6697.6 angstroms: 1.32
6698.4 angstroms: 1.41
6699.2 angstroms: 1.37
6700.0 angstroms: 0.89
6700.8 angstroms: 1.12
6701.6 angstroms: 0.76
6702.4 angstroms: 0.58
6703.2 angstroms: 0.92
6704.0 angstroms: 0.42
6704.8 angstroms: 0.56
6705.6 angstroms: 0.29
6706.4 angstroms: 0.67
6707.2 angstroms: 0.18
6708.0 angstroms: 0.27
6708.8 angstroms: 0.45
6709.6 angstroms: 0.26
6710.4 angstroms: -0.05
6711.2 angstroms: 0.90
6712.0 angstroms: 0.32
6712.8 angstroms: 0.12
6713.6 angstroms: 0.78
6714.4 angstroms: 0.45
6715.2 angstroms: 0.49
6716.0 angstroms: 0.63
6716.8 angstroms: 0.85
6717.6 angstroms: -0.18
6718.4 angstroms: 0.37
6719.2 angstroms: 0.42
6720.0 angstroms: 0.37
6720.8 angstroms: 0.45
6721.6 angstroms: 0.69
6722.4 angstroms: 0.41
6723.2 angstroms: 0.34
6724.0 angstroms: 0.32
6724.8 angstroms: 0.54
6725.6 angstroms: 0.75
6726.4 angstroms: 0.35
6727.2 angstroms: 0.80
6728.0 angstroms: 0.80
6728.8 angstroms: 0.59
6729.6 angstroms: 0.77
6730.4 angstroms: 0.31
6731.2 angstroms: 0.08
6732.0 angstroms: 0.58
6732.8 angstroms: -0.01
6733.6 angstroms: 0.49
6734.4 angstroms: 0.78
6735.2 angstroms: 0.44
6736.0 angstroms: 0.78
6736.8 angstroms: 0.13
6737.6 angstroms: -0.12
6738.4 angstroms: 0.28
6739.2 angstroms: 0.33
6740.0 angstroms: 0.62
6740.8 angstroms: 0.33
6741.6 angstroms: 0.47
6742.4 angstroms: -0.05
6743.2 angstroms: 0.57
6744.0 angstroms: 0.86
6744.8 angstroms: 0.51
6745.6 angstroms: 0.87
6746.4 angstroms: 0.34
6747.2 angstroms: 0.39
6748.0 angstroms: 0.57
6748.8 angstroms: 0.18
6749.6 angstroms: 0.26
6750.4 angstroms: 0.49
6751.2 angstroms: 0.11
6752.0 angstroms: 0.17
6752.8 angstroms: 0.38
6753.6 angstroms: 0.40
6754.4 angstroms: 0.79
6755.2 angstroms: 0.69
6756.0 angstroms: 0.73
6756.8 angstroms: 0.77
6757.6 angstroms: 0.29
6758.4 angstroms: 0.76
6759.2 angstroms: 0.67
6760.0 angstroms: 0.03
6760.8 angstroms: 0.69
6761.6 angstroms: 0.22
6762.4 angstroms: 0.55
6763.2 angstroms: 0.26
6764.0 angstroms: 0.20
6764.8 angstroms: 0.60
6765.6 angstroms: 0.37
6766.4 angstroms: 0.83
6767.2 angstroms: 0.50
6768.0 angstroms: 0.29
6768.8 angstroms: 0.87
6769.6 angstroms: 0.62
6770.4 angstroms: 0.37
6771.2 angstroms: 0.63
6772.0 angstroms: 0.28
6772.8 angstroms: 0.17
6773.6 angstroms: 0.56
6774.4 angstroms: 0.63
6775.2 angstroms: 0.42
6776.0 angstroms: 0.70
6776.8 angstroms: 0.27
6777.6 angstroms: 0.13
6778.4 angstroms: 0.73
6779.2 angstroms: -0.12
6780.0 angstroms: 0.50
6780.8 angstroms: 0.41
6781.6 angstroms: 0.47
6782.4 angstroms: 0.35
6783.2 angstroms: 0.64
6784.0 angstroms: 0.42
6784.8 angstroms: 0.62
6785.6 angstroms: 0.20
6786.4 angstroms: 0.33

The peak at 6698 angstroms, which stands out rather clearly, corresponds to [O II]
